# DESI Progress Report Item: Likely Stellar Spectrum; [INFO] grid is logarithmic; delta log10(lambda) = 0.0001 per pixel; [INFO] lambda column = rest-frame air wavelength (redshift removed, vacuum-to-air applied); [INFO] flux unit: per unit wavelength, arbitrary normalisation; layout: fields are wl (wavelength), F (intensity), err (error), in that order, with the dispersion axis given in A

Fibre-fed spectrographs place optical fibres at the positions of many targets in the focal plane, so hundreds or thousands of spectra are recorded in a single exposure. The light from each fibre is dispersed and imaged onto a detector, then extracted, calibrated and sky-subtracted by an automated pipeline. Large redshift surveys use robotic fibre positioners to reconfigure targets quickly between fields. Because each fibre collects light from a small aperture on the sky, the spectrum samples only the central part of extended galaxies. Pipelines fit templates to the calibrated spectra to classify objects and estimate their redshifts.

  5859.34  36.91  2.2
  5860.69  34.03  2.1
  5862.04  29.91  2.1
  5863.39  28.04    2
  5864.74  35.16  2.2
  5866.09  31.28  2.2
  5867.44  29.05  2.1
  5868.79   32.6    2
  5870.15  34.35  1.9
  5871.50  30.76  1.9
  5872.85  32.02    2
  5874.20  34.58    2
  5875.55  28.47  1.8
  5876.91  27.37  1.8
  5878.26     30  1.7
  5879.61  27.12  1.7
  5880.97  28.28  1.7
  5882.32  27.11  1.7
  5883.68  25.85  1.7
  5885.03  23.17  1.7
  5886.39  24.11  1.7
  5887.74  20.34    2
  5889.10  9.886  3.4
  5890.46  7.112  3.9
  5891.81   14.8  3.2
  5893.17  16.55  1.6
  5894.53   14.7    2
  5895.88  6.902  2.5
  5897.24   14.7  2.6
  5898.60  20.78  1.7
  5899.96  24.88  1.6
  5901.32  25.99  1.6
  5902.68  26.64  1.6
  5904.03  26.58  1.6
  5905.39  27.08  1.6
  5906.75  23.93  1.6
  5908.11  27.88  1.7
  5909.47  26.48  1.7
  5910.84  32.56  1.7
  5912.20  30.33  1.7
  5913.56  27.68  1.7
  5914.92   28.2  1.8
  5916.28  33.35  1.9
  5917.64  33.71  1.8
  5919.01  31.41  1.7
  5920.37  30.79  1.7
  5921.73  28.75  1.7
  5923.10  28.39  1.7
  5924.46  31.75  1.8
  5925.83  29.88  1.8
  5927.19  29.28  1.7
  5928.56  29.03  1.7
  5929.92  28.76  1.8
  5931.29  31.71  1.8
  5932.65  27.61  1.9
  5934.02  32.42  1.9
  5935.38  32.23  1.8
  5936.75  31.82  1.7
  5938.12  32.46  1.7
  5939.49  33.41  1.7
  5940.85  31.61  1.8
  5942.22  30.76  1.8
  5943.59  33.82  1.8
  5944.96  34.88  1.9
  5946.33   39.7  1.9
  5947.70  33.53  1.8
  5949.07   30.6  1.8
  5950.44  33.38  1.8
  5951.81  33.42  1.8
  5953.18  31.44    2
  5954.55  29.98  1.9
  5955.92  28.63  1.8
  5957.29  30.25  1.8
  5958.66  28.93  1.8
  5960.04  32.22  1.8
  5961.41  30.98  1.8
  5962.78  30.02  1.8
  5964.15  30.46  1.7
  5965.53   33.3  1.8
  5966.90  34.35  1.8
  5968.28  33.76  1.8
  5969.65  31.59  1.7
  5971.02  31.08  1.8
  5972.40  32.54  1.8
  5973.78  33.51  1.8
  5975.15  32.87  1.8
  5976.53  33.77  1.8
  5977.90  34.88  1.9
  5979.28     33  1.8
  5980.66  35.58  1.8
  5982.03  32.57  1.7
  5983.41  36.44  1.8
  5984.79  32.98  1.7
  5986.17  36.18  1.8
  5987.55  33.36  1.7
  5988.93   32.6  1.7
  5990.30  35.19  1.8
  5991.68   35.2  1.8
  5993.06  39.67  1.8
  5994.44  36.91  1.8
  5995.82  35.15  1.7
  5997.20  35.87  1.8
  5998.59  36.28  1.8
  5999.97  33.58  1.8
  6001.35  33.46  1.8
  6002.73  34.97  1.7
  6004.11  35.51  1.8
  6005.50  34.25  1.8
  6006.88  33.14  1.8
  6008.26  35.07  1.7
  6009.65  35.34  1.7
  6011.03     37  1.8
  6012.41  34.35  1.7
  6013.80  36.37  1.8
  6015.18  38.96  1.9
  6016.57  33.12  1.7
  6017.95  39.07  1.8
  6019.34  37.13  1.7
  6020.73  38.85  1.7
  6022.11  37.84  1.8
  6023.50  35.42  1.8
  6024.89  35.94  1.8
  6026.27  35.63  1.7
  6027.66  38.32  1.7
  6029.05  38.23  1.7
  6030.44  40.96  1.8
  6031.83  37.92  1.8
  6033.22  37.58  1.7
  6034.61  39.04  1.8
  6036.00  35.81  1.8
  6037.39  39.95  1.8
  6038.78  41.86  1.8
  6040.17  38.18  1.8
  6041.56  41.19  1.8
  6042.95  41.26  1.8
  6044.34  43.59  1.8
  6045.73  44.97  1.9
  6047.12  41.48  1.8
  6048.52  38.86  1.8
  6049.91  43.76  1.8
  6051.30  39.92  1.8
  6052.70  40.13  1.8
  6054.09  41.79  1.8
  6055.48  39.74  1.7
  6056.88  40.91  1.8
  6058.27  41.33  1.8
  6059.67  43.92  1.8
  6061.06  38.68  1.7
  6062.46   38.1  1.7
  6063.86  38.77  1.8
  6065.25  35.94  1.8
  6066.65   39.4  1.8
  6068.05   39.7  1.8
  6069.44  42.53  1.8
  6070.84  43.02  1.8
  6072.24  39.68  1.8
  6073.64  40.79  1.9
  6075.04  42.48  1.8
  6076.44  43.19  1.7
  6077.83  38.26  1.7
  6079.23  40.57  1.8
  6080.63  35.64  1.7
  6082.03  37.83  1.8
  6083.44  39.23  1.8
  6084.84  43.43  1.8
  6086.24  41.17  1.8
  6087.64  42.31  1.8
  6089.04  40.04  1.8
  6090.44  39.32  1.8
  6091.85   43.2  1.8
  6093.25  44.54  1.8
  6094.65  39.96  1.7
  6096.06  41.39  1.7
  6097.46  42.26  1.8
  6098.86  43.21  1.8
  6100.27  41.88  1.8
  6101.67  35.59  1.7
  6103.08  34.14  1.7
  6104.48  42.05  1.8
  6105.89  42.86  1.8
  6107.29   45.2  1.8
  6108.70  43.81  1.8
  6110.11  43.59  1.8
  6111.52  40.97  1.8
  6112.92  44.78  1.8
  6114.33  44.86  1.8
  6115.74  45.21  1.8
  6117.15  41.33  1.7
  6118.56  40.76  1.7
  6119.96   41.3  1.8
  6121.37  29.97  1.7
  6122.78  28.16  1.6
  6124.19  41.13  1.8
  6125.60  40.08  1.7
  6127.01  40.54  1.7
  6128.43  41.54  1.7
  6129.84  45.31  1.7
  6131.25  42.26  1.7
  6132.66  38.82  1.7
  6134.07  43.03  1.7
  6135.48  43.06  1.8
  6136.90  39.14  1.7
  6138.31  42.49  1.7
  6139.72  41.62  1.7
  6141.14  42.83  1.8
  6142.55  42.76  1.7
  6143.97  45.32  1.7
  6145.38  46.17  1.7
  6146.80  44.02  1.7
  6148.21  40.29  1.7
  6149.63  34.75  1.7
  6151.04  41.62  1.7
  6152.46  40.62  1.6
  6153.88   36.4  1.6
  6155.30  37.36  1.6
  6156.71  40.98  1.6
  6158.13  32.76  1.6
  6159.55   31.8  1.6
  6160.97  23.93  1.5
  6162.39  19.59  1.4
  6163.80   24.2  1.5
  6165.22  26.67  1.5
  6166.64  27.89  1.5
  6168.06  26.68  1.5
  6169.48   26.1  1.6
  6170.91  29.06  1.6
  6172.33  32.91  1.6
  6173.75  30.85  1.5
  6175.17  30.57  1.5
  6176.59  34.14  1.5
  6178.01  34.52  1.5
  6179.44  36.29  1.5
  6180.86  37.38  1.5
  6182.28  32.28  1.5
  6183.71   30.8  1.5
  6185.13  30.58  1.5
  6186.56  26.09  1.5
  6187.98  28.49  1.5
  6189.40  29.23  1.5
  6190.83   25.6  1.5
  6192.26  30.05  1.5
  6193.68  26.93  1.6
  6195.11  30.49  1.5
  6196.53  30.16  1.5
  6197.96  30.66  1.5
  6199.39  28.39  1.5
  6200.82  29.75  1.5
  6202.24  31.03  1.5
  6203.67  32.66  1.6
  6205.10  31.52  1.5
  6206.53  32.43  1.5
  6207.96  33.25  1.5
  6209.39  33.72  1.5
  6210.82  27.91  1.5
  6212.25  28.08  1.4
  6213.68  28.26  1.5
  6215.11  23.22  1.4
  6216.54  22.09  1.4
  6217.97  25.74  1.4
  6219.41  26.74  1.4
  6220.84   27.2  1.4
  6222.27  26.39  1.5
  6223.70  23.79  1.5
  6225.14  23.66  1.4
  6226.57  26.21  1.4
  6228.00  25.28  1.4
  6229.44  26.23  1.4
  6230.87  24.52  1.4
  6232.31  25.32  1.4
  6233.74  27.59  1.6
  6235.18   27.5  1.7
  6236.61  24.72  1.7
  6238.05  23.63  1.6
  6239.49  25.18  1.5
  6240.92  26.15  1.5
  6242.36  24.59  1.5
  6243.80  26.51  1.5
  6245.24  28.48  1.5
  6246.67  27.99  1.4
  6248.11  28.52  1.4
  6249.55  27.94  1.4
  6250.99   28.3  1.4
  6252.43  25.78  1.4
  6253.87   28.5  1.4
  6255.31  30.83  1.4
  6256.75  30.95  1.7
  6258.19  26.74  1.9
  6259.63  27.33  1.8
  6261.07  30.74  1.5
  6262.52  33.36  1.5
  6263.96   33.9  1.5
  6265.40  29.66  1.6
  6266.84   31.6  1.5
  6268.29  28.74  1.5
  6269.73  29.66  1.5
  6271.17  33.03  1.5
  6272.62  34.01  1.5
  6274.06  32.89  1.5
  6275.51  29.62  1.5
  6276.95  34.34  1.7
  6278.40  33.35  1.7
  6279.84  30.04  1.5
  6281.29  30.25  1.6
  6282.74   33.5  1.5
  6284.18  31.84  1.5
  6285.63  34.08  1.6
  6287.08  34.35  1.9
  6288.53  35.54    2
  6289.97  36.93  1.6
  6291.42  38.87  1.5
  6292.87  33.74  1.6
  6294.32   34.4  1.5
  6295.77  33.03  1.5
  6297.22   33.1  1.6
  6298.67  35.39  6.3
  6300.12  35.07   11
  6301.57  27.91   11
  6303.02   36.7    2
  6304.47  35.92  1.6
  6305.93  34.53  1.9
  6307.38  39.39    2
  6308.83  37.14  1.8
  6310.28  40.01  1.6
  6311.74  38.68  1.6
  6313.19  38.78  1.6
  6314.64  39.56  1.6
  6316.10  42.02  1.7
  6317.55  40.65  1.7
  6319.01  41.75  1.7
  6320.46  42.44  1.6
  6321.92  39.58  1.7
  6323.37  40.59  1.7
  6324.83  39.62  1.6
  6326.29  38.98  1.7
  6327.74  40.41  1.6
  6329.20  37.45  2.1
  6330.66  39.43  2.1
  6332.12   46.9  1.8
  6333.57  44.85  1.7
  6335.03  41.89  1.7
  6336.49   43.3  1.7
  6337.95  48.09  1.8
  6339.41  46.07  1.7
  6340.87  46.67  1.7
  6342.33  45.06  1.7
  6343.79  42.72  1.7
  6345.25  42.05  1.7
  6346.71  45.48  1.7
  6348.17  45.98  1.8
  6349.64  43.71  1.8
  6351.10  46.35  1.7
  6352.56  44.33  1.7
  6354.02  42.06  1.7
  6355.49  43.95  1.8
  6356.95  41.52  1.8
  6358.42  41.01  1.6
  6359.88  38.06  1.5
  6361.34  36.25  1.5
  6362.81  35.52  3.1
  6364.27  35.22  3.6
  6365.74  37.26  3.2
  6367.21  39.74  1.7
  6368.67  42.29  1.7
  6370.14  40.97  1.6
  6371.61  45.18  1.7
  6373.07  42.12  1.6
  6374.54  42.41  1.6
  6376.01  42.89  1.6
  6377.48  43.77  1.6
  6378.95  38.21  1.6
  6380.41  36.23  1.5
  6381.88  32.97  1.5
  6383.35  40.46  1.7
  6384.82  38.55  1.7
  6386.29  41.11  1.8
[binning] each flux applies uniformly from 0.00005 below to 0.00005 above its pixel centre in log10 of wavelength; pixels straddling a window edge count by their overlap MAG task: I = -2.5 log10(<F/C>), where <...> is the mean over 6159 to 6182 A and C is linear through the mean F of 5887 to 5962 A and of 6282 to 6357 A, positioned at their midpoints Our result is 0.19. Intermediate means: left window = 27.7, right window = 39.7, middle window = 29.6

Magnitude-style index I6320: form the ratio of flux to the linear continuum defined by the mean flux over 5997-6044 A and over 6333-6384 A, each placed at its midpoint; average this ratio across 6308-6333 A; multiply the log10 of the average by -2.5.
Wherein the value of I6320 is 0.03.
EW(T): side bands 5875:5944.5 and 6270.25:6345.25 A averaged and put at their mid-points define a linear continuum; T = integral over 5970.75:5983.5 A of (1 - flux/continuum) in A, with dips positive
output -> -2.3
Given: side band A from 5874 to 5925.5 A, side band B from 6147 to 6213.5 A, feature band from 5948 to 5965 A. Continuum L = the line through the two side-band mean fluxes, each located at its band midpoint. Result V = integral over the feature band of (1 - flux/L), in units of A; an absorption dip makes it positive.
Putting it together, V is -3.08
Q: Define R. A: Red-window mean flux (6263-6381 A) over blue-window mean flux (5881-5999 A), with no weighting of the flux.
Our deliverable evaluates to 1.3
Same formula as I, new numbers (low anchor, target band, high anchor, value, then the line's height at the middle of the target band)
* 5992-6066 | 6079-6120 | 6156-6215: -0.20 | 34.5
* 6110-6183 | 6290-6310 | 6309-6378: 0.16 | 40.7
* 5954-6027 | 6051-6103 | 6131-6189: -0.17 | 34.6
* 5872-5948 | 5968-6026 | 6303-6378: -0.17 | 30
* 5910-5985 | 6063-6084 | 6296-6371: -0.15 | 34.6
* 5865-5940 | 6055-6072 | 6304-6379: -0.24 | 32.2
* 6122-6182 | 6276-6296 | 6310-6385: 0.18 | 39.8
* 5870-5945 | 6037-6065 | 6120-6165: -0.21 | 33.7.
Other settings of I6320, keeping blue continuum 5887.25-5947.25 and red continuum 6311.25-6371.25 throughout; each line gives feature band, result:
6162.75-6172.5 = 0.30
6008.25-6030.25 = -0.21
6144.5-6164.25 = -0.01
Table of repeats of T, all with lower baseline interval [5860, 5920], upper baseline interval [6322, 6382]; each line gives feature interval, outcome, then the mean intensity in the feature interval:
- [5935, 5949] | -2.8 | 33.3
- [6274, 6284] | 1.9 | 31.9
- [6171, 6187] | 1.5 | 32.4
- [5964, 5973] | -1.2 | 32.5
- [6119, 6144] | -4.5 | 40.4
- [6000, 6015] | -2.5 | 35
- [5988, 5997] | -1.9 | 35.8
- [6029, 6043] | -3.7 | 39.2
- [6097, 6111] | -3.4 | 41.4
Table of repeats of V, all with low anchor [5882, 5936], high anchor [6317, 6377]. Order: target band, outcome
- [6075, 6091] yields -4.1 A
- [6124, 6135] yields -2.6 A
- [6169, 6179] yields 1.1 A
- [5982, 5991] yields -1.9 A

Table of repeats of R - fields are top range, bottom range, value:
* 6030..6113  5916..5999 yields 1.25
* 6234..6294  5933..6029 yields 0.89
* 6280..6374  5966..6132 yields 1.02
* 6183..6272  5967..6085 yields 0.75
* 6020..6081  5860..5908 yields 1.59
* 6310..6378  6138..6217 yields 1.29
